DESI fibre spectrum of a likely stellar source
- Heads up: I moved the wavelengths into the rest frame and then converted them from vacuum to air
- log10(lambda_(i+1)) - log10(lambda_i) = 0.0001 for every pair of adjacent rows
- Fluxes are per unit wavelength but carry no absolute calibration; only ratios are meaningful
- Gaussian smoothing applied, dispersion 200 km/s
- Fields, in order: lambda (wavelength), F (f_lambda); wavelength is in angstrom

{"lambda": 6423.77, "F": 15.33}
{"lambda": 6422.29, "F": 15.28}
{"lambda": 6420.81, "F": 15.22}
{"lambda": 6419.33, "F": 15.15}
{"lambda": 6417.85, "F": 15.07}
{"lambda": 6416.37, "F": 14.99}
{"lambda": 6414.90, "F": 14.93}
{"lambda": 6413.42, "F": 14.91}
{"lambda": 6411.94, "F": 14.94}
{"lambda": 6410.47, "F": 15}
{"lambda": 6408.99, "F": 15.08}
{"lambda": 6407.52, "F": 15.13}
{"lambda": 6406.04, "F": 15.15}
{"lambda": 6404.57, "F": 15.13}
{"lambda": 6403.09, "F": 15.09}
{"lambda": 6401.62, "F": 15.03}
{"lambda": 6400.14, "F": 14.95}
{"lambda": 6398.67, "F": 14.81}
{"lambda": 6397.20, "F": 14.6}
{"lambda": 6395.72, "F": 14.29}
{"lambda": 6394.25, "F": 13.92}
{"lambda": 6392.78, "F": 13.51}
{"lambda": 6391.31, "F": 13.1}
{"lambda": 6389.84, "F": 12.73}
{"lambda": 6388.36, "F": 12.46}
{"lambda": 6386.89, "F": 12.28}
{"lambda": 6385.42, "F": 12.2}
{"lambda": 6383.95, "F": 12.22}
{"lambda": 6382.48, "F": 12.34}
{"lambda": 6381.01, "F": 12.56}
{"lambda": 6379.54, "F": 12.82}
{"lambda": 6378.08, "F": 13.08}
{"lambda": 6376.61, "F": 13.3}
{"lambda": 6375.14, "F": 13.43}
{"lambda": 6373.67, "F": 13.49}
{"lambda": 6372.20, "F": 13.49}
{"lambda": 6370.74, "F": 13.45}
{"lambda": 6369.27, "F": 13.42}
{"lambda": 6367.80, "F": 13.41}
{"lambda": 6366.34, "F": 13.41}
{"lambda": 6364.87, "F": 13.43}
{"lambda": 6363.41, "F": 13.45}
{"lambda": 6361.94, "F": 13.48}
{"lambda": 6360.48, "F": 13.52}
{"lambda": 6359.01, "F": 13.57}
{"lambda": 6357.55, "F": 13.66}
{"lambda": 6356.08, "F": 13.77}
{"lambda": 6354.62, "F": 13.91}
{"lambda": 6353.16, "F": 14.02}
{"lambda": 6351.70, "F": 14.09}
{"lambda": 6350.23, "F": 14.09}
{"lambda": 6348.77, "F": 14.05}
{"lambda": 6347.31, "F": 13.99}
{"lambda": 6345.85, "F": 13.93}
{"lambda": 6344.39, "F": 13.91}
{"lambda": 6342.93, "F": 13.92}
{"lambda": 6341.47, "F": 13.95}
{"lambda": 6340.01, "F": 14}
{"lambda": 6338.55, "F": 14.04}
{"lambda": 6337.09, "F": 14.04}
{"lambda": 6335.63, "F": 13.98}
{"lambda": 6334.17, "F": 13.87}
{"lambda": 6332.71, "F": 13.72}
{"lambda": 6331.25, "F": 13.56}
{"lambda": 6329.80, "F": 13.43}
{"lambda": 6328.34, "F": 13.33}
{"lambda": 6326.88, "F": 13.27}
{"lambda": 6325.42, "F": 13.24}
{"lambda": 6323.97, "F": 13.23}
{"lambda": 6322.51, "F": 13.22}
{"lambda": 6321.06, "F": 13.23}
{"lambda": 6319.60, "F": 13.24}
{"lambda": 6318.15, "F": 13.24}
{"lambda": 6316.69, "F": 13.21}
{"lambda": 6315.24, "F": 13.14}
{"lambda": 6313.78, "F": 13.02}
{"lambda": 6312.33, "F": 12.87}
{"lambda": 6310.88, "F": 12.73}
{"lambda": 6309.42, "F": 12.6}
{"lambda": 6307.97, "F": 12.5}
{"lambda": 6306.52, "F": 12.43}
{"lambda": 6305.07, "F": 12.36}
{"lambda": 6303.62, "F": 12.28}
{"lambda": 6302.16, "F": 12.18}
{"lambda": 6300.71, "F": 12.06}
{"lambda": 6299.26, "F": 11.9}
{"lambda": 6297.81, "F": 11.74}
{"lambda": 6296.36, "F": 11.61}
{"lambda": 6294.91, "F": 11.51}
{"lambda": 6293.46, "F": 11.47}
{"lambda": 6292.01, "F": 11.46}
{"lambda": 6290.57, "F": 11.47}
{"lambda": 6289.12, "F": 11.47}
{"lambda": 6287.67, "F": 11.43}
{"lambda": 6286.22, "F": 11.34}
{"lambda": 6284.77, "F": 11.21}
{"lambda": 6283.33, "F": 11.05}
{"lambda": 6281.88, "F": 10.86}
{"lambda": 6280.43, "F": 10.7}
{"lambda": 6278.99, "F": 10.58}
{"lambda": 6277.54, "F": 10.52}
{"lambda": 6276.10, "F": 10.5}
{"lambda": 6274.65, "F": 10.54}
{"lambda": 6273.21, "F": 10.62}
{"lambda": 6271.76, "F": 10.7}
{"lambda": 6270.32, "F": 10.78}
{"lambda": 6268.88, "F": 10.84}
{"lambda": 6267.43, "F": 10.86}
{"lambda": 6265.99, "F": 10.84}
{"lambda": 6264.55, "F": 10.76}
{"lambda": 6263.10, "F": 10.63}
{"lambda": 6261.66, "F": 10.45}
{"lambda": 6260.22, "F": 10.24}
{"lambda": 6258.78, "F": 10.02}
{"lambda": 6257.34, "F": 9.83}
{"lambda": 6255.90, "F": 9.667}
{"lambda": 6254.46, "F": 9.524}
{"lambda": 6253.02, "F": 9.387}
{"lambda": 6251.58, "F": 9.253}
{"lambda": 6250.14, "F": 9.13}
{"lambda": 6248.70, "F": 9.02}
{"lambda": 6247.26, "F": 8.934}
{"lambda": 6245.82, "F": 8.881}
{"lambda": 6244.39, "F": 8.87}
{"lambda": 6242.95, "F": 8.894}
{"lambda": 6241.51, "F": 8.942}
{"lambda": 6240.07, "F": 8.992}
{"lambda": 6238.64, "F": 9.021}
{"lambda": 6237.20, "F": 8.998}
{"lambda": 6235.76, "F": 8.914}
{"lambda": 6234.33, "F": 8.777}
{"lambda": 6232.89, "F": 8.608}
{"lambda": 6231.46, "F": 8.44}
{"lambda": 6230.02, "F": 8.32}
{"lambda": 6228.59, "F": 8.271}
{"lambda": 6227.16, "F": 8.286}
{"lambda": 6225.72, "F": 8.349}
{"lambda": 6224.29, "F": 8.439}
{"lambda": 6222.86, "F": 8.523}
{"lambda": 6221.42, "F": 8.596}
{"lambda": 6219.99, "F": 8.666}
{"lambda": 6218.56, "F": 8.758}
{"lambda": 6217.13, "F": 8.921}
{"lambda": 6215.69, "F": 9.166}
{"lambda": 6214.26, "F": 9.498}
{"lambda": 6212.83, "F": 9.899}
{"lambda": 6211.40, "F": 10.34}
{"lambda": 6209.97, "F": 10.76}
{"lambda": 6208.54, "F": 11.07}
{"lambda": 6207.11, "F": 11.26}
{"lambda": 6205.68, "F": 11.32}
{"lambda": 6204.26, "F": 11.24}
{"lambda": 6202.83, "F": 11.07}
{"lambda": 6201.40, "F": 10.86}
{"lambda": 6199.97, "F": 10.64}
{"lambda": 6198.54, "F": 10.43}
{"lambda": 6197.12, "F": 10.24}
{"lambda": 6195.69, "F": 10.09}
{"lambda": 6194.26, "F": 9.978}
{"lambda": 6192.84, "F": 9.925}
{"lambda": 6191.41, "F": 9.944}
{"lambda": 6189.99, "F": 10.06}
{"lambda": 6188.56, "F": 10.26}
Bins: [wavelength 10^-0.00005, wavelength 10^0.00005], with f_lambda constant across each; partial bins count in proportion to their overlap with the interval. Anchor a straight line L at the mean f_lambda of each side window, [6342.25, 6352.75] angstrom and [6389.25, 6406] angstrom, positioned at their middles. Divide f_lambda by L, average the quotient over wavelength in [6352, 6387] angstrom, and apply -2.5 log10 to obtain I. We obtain 0.07 mag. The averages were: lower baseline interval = 14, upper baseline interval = 14.3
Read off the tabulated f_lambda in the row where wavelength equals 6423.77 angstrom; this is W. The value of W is 15.33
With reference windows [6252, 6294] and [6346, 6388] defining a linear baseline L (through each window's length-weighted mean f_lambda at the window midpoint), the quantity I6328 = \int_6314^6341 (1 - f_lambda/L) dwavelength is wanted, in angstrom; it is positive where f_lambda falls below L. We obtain -2.8 angstrom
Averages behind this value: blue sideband 10.7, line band 13.5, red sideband 13.4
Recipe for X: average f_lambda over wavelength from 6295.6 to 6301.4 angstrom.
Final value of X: 11.8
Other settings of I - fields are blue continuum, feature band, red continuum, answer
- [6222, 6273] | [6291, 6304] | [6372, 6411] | -0.08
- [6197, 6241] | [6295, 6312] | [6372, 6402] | -0.07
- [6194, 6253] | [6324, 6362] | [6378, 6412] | -0.11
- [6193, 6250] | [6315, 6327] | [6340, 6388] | -0.09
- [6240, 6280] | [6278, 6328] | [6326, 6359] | -0.02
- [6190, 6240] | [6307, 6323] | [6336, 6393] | -0.07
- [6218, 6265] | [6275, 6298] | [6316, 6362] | 0.01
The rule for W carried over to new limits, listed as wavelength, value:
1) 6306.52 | 12.43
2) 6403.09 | 15.09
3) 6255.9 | 9.667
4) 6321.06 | 13.23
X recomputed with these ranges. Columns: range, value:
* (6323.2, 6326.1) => 13.2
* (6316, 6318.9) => 13.2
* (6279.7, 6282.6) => 10.8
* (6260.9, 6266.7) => 10.7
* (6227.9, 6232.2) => 8.35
